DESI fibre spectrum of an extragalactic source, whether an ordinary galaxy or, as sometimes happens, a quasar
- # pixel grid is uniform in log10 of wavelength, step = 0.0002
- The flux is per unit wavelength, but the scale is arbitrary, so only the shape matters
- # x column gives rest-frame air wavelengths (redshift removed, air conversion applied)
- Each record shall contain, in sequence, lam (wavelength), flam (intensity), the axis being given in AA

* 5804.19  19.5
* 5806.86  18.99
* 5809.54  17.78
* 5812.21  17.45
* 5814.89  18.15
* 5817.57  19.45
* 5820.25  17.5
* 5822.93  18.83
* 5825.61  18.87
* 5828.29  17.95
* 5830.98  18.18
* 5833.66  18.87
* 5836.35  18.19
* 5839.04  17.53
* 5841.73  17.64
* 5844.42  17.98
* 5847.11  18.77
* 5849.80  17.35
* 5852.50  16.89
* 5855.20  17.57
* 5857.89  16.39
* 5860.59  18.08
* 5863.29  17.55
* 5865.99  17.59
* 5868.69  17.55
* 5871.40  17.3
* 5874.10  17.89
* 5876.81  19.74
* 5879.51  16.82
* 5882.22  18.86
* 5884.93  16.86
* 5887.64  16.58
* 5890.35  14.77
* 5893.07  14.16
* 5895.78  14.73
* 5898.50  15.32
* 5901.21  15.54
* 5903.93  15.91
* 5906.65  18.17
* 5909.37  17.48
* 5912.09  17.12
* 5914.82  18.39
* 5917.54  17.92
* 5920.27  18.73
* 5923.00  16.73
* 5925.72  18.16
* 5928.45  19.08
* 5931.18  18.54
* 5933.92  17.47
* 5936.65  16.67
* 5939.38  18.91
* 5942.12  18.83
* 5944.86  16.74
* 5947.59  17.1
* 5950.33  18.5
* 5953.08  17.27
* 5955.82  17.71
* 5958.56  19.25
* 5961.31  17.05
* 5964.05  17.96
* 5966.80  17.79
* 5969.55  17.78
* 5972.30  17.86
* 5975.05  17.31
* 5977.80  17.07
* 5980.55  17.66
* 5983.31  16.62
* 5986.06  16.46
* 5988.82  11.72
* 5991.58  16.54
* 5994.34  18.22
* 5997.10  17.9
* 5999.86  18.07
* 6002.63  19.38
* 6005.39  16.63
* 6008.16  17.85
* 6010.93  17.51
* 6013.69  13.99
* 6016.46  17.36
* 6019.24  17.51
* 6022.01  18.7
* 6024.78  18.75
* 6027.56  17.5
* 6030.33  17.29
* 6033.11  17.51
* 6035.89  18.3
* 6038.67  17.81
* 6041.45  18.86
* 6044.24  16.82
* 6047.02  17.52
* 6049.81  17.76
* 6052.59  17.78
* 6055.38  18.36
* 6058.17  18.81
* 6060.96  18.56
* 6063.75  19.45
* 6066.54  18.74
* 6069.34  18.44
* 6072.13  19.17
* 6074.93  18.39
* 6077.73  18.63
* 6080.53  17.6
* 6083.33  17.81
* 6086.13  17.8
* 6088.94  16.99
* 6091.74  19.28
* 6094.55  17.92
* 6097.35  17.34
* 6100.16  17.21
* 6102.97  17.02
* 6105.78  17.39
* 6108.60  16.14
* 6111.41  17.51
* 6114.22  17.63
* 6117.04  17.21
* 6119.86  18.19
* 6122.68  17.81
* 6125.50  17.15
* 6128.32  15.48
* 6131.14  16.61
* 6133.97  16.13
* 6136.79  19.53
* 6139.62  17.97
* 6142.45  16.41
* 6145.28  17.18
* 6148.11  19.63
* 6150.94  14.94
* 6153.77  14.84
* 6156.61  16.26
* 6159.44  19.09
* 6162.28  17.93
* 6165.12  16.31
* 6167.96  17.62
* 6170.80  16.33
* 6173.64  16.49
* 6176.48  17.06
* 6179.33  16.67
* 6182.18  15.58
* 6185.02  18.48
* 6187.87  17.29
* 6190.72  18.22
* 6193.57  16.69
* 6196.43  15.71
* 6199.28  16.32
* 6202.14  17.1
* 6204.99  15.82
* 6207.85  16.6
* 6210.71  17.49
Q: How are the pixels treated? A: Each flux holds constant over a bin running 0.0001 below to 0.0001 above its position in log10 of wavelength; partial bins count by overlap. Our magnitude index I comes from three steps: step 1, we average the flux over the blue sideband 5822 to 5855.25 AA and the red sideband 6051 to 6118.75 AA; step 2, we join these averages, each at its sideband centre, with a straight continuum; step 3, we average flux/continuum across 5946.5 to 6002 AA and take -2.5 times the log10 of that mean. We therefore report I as 0.04 mag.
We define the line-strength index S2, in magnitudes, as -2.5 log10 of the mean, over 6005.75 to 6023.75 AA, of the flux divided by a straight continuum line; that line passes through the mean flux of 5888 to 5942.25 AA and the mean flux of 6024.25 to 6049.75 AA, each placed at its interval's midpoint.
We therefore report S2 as 0.031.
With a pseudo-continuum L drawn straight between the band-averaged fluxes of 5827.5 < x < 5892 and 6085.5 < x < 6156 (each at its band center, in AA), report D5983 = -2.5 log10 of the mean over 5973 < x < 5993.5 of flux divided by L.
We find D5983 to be 0.072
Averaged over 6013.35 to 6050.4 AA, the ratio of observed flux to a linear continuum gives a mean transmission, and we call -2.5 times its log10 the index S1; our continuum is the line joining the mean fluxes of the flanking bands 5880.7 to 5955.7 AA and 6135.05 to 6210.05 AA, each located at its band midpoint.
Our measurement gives -0.033 mag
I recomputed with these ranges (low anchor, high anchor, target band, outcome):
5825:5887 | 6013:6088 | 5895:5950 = 0.03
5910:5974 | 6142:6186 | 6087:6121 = -0.02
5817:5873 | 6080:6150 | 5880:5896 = 0.11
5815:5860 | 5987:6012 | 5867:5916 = 0.05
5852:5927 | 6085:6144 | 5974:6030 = 0.01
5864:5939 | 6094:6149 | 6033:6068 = -0.05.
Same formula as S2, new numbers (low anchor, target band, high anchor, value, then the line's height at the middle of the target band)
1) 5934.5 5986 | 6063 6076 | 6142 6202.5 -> -0.093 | 17.3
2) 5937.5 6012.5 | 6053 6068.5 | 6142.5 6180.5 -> -0.090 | 17.2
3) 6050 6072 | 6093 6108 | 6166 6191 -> 0.045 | 18.1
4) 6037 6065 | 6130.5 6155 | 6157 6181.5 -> 0.018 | 17.3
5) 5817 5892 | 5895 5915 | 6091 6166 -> 0.071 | 17.6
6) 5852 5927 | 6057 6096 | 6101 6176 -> -0.079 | 17.1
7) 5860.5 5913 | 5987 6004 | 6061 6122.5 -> 0.030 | 17.4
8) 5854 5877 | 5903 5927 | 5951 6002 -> -0.011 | 17.5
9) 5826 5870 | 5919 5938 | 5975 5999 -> -0.050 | 17.1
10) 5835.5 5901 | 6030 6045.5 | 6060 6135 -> -0.015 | 17.5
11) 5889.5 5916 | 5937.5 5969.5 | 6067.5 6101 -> -0.075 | 16.7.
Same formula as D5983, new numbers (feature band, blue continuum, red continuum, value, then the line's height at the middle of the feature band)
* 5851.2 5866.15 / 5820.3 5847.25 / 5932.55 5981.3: 0.05 mag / 18.1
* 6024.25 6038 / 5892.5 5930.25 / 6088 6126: -0.03 mag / 17.3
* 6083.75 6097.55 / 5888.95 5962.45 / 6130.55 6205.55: -0.05 mag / 17.1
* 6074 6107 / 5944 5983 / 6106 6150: -0.02 mag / 17.4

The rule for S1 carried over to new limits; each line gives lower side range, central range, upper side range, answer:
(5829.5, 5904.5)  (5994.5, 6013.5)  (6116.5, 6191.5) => -0.033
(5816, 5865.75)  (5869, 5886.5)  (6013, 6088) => 0.006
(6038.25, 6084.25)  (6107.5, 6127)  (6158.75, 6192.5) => 0.023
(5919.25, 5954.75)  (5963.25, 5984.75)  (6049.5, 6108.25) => 0.028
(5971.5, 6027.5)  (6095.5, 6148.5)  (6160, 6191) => -0.012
